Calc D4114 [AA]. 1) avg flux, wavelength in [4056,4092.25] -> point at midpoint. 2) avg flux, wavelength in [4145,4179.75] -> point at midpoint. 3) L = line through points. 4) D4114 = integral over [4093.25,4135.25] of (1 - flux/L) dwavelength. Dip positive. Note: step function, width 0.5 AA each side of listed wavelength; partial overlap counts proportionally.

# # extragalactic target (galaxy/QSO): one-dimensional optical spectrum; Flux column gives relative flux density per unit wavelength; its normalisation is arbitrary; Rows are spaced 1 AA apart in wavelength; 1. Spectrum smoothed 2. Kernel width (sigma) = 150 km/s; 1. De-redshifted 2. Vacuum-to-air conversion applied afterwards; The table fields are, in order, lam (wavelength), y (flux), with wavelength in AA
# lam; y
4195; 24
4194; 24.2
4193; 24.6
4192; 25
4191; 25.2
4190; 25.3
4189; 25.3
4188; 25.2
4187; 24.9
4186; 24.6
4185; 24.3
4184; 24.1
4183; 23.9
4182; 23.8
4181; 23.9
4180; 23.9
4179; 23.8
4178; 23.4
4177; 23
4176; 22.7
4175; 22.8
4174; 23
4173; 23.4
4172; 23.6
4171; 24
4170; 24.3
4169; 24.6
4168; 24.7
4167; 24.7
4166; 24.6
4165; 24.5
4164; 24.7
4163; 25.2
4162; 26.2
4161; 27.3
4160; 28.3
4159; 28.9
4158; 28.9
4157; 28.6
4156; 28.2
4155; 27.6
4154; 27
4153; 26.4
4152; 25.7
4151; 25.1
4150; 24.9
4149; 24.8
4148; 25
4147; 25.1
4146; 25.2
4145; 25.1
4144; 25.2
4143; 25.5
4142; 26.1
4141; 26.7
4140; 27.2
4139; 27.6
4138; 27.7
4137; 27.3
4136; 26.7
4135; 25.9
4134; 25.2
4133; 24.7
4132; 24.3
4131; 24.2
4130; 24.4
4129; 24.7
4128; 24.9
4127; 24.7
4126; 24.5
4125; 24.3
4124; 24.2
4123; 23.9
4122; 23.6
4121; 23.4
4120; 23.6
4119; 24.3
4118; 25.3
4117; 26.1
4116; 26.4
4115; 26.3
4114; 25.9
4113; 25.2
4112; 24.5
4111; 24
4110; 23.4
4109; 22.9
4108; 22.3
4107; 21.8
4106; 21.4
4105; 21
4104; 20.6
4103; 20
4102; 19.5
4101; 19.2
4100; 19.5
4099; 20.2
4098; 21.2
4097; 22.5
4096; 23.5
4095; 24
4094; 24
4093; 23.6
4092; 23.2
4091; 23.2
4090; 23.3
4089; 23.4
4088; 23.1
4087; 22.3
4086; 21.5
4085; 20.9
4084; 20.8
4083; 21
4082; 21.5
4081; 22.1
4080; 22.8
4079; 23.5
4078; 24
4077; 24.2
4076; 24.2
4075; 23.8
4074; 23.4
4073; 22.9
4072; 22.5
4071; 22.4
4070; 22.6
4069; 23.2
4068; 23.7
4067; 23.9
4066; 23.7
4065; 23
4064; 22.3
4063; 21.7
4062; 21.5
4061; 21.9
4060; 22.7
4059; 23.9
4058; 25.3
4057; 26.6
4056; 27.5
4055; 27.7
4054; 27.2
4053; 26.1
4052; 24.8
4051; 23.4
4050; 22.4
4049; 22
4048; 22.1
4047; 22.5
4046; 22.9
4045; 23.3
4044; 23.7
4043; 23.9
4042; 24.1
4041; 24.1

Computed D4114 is 1.06 AA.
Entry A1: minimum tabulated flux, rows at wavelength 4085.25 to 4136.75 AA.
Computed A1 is 19.2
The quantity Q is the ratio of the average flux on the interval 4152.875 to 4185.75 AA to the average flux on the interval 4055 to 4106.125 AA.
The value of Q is 1.1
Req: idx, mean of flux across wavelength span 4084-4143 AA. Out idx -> 23.8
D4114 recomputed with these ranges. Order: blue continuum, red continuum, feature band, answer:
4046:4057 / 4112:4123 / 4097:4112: 2.1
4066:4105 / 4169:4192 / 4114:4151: -3.2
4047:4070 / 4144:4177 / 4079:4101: 1.9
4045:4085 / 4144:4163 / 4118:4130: 0.6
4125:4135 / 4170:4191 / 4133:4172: -2.7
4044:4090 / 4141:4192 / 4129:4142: -0.7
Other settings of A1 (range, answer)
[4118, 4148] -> 23.4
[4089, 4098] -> 21.2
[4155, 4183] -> 22.7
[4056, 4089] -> 20.8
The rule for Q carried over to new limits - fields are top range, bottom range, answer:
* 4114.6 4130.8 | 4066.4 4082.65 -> 1.06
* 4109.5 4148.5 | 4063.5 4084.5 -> 1.10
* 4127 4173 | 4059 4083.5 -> 1.13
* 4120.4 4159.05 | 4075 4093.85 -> 1.13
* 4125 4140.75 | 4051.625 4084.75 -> 1.09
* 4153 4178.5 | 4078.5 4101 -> 1.14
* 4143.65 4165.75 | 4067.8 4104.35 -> 1.17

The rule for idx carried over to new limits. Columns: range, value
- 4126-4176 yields 25.6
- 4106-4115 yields 23.8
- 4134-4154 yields 26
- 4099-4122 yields 23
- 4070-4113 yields 22.4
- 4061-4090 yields 22.7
